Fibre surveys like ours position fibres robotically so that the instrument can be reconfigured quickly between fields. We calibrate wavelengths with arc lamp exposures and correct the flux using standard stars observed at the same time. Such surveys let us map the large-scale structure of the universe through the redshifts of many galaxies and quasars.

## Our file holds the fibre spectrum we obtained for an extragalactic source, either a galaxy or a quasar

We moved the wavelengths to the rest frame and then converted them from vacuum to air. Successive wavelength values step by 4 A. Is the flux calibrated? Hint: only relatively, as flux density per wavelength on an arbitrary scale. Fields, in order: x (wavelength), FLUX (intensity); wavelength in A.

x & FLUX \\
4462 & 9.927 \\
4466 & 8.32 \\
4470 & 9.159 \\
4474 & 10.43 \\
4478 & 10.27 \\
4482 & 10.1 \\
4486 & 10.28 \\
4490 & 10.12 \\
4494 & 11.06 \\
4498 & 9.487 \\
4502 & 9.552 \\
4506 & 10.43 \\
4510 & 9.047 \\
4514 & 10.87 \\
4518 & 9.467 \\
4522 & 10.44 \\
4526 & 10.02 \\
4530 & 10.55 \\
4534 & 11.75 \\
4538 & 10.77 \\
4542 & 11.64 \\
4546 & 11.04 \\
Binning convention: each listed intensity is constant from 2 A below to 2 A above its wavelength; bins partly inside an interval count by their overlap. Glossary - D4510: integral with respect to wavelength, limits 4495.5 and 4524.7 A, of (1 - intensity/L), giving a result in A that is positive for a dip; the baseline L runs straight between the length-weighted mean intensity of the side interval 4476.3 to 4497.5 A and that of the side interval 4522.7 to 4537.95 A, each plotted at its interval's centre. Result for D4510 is 1.7 A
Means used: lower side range 10.3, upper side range 10.7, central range 9.92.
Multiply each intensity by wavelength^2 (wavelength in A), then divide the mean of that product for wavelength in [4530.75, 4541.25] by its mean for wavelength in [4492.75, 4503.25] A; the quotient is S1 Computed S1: 1.14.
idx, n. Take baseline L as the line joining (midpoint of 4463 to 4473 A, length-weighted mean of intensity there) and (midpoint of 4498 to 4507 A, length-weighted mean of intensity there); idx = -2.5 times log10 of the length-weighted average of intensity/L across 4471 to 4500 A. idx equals -0.09 mag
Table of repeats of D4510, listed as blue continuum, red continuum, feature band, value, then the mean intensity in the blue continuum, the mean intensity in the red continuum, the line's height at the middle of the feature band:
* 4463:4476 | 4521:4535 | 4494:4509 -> 0.17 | 9.35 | 10.6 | 10.1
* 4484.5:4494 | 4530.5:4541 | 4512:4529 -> 1.10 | 10.4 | 11.2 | 10.9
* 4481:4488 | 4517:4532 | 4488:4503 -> 0.15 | 10.2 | 10.2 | 10.2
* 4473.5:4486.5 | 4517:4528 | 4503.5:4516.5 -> 0.03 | 10.3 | 10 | 10.1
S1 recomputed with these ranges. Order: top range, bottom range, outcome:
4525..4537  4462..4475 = 1.20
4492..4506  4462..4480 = 1.07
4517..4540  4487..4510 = 1.06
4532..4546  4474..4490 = 1.14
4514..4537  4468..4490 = 1.07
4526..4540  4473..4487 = 1.09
